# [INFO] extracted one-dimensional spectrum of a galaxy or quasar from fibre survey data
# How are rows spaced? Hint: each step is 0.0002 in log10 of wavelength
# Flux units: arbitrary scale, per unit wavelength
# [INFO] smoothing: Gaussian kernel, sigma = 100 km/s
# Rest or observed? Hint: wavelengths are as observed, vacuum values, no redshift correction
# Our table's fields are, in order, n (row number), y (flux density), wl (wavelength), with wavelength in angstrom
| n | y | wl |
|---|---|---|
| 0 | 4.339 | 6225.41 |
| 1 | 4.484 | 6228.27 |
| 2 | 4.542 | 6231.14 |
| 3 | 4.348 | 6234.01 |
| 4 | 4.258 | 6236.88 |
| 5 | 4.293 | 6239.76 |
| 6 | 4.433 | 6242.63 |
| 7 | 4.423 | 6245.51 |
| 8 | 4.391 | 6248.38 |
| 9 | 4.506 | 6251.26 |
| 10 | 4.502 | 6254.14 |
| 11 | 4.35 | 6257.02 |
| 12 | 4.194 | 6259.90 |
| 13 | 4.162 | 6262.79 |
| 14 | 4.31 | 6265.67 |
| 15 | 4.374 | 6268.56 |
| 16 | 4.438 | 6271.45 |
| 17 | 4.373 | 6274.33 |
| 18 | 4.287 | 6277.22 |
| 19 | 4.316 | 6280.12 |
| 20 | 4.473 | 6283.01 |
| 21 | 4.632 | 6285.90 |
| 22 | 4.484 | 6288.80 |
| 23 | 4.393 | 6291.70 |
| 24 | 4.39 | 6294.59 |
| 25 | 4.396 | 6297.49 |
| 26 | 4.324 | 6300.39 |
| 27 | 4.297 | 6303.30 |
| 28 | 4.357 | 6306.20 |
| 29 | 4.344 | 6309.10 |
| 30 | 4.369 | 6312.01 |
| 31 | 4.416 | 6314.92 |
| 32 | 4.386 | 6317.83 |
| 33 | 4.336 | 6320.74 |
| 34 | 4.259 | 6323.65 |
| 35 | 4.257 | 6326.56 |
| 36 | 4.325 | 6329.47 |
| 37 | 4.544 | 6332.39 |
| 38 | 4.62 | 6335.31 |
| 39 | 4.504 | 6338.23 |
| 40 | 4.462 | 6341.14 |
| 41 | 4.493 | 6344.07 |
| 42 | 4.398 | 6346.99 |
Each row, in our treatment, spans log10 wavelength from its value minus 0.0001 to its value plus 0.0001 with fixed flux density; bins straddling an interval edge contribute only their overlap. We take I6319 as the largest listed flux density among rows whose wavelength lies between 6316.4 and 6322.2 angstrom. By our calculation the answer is 4.386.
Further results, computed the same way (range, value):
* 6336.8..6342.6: 4.504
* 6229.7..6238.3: 4.542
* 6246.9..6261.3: 4.506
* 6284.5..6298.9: 4.632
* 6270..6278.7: 4.438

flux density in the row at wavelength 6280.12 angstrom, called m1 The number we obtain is 4.316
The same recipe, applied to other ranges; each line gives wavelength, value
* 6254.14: 4.502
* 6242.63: 4.433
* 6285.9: 4.632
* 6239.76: 4.293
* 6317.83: 4.386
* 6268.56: 4.374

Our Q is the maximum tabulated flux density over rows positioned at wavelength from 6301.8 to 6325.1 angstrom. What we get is 4.416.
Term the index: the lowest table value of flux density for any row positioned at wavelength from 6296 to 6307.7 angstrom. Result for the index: 4.297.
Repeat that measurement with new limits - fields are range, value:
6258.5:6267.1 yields 4.162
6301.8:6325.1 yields 4.259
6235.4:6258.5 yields 4.258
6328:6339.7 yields 4.325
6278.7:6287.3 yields 4.316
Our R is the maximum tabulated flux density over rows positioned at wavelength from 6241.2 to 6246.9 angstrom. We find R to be 4.433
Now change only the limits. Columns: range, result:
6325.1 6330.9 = 4.325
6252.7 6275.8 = 4.502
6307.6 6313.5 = 4.369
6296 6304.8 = 4.396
